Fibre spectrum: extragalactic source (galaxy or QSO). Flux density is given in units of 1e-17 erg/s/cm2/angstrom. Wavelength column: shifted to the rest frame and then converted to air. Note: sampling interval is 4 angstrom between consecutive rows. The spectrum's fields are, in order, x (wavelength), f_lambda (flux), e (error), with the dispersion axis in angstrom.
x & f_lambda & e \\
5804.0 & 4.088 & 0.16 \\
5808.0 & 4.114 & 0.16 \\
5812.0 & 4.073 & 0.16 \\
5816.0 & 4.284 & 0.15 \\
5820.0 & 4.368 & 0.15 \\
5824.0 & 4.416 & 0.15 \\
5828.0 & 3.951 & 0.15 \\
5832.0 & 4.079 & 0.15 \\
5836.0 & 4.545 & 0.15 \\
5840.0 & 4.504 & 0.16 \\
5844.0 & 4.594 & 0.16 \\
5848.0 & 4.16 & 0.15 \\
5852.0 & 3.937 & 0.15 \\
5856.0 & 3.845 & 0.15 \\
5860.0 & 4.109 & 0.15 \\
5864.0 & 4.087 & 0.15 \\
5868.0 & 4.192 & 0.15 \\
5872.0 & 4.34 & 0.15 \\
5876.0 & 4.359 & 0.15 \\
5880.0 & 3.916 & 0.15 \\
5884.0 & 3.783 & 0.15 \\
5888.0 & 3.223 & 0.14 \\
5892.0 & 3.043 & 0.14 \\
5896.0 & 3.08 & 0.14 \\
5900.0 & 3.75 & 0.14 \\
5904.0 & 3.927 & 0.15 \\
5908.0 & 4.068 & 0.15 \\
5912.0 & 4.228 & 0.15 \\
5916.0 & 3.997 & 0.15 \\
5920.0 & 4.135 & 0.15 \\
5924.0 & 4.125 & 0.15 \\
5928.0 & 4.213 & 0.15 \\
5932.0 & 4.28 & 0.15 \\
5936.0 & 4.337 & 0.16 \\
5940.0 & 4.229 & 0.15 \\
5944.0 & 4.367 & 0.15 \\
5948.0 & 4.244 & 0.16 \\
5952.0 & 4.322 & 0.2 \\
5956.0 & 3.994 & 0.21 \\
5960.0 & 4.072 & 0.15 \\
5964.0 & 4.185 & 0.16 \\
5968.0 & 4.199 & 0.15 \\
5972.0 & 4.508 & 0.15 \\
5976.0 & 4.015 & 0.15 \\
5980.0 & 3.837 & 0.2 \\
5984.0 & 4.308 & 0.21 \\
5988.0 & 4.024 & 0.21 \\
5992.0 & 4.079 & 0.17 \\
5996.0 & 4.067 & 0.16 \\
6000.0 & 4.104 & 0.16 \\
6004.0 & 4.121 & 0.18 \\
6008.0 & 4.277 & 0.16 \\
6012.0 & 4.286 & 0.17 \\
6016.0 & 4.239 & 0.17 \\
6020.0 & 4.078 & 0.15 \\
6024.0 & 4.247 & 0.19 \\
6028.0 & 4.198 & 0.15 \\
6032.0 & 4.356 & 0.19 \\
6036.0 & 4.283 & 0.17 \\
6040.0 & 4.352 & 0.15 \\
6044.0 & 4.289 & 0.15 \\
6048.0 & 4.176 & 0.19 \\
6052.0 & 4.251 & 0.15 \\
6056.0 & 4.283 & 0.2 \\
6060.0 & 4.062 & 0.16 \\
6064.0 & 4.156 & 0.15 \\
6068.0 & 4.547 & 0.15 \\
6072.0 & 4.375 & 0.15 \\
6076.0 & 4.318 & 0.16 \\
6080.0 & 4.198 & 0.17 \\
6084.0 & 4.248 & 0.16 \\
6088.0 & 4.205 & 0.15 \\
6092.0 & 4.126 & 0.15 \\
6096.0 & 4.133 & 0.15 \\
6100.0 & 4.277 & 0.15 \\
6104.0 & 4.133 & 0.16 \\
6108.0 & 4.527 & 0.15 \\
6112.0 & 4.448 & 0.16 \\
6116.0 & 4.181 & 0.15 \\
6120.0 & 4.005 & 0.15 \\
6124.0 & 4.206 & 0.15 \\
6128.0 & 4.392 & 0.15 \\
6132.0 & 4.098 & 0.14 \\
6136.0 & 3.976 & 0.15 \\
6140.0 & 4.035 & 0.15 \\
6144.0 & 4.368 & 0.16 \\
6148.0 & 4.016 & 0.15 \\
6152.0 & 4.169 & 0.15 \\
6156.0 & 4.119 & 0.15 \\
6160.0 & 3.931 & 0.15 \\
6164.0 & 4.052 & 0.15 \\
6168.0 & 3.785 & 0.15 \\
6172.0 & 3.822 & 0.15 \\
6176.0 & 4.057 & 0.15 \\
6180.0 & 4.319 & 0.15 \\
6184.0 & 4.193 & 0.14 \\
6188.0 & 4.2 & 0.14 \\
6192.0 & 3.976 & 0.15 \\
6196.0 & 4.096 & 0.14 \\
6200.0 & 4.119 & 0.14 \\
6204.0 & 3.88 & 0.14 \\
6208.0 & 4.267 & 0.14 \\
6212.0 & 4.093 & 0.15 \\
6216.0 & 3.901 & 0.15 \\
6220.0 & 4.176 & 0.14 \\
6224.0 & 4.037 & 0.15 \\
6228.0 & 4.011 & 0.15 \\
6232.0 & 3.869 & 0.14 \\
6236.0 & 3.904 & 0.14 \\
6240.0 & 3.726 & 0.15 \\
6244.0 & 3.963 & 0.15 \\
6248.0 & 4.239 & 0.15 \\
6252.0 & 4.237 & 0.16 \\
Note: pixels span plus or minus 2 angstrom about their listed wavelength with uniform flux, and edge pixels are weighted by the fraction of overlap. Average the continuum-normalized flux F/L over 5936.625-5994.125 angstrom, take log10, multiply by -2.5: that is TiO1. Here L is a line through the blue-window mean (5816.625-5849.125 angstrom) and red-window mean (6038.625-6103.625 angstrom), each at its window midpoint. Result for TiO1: 0.03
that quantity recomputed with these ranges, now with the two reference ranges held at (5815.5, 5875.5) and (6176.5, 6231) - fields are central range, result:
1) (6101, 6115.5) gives -0.06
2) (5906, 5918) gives 0.03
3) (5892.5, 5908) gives 0.17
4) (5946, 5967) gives 0.01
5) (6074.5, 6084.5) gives -0.03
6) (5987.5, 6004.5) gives 0.02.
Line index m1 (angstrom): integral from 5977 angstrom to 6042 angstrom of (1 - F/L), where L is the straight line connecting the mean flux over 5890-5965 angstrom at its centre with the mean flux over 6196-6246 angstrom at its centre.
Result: -2.5 angstrom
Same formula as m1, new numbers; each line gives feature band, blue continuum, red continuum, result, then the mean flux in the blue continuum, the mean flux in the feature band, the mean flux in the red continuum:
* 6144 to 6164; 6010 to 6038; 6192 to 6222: 0.1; 4.24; 4.09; 4.07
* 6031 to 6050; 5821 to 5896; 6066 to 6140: -0.5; 4.04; 4.29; 4.24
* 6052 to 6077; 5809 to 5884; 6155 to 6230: -1.1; 4.2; 4.29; 4.05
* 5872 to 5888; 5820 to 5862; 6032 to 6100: 1.0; 4.22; 3.96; 4.25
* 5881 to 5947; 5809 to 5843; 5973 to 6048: 4.7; 4.28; 3.93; 4.18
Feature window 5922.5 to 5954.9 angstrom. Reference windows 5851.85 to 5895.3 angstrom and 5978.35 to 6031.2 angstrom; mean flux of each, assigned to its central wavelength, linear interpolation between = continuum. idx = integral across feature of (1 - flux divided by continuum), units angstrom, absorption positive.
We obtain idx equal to -2.03 angstrom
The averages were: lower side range 3.87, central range 4.26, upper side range 4.15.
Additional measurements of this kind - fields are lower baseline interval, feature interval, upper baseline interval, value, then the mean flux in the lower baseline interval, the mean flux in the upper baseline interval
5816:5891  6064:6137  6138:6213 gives -2.79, 4.12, 4.08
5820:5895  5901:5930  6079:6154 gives 0.00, 4.06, 4.2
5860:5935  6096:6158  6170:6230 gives -2.32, 3.94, 4.08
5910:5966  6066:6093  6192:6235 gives -1.18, 4.19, 4.04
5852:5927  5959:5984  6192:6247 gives -1.41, 3.91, 4.01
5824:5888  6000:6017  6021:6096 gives 0.04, 4.14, 4.25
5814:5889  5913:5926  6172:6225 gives 0.14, 4.15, 4.09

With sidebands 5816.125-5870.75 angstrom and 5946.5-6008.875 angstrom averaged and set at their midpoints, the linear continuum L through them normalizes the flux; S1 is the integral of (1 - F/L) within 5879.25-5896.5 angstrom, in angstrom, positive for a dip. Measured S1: 3.3 angstrom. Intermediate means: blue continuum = 4.22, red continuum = 4.14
